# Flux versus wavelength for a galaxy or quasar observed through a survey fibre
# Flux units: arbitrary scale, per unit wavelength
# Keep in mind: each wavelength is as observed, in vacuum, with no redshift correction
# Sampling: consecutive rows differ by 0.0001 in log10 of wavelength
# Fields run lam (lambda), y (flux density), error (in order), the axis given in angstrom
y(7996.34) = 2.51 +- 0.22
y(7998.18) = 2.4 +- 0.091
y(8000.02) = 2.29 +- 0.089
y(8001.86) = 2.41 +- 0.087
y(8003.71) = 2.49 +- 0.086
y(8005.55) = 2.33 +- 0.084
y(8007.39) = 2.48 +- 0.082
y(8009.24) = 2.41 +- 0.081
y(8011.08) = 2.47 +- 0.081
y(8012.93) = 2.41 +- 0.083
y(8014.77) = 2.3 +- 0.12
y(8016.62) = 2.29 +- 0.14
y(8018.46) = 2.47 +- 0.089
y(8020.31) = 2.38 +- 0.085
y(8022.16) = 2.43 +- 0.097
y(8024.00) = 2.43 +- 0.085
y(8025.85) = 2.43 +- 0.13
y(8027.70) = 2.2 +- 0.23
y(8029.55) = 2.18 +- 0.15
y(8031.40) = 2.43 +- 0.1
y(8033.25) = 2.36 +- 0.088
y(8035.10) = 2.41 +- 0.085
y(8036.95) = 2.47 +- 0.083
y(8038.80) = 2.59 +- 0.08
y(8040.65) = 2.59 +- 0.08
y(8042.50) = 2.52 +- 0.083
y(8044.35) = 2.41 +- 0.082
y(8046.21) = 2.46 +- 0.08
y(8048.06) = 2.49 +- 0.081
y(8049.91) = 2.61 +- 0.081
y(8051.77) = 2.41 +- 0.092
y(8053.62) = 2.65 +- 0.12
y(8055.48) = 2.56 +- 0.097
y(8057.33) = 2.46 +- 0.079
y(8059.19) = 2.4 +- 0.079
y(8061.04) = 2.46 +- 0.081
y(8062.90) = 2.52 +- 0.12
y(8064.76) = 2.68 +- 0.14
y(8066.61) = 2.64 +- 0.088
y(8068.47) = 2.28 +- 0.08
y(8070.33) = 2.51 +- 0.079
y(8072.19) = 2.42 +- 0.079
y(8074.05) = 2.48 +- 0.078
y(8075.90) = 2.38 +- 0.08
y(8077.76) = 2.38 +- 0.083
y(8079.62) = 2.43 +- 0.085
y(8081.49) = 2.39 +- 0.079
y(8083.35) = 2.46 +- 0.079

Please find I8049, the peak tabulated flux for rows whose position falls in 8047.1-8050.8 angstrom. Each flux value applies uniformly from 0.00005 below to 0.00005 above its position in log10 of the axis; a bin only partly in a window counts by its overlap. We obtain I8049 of 2.61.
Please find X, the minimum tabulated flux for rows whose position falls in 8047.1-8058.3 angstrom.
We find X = 2.41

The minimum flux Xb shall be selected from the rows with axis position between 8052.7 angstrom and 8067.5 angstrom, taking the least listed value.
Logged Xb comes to 2.4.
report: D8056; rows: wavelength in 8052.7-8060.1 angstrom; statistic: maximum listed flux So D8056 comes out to 2.65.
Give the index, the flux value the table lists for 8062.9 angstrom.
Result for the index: 2.52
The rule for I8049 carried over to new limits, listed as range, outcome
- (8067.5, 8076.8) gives 2.51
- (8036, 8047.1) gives 2.59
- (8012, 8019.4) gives 2.47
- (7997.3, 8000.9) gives 2.4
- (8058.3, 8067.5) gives 2.68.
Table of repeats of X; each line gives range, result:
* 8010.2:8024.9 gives 2.29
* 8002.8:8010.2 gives 2.33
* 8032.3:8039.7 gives 2.36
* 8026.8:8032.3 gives 2.18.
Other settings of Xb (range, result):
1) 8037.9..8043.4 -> 2.52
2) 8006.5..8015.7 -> 2.3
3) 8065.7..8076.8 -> 2.28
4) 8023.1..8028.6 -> 2.2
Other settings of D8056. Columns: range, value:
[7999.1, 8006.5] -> 2.49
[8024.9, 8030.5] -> 2.43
